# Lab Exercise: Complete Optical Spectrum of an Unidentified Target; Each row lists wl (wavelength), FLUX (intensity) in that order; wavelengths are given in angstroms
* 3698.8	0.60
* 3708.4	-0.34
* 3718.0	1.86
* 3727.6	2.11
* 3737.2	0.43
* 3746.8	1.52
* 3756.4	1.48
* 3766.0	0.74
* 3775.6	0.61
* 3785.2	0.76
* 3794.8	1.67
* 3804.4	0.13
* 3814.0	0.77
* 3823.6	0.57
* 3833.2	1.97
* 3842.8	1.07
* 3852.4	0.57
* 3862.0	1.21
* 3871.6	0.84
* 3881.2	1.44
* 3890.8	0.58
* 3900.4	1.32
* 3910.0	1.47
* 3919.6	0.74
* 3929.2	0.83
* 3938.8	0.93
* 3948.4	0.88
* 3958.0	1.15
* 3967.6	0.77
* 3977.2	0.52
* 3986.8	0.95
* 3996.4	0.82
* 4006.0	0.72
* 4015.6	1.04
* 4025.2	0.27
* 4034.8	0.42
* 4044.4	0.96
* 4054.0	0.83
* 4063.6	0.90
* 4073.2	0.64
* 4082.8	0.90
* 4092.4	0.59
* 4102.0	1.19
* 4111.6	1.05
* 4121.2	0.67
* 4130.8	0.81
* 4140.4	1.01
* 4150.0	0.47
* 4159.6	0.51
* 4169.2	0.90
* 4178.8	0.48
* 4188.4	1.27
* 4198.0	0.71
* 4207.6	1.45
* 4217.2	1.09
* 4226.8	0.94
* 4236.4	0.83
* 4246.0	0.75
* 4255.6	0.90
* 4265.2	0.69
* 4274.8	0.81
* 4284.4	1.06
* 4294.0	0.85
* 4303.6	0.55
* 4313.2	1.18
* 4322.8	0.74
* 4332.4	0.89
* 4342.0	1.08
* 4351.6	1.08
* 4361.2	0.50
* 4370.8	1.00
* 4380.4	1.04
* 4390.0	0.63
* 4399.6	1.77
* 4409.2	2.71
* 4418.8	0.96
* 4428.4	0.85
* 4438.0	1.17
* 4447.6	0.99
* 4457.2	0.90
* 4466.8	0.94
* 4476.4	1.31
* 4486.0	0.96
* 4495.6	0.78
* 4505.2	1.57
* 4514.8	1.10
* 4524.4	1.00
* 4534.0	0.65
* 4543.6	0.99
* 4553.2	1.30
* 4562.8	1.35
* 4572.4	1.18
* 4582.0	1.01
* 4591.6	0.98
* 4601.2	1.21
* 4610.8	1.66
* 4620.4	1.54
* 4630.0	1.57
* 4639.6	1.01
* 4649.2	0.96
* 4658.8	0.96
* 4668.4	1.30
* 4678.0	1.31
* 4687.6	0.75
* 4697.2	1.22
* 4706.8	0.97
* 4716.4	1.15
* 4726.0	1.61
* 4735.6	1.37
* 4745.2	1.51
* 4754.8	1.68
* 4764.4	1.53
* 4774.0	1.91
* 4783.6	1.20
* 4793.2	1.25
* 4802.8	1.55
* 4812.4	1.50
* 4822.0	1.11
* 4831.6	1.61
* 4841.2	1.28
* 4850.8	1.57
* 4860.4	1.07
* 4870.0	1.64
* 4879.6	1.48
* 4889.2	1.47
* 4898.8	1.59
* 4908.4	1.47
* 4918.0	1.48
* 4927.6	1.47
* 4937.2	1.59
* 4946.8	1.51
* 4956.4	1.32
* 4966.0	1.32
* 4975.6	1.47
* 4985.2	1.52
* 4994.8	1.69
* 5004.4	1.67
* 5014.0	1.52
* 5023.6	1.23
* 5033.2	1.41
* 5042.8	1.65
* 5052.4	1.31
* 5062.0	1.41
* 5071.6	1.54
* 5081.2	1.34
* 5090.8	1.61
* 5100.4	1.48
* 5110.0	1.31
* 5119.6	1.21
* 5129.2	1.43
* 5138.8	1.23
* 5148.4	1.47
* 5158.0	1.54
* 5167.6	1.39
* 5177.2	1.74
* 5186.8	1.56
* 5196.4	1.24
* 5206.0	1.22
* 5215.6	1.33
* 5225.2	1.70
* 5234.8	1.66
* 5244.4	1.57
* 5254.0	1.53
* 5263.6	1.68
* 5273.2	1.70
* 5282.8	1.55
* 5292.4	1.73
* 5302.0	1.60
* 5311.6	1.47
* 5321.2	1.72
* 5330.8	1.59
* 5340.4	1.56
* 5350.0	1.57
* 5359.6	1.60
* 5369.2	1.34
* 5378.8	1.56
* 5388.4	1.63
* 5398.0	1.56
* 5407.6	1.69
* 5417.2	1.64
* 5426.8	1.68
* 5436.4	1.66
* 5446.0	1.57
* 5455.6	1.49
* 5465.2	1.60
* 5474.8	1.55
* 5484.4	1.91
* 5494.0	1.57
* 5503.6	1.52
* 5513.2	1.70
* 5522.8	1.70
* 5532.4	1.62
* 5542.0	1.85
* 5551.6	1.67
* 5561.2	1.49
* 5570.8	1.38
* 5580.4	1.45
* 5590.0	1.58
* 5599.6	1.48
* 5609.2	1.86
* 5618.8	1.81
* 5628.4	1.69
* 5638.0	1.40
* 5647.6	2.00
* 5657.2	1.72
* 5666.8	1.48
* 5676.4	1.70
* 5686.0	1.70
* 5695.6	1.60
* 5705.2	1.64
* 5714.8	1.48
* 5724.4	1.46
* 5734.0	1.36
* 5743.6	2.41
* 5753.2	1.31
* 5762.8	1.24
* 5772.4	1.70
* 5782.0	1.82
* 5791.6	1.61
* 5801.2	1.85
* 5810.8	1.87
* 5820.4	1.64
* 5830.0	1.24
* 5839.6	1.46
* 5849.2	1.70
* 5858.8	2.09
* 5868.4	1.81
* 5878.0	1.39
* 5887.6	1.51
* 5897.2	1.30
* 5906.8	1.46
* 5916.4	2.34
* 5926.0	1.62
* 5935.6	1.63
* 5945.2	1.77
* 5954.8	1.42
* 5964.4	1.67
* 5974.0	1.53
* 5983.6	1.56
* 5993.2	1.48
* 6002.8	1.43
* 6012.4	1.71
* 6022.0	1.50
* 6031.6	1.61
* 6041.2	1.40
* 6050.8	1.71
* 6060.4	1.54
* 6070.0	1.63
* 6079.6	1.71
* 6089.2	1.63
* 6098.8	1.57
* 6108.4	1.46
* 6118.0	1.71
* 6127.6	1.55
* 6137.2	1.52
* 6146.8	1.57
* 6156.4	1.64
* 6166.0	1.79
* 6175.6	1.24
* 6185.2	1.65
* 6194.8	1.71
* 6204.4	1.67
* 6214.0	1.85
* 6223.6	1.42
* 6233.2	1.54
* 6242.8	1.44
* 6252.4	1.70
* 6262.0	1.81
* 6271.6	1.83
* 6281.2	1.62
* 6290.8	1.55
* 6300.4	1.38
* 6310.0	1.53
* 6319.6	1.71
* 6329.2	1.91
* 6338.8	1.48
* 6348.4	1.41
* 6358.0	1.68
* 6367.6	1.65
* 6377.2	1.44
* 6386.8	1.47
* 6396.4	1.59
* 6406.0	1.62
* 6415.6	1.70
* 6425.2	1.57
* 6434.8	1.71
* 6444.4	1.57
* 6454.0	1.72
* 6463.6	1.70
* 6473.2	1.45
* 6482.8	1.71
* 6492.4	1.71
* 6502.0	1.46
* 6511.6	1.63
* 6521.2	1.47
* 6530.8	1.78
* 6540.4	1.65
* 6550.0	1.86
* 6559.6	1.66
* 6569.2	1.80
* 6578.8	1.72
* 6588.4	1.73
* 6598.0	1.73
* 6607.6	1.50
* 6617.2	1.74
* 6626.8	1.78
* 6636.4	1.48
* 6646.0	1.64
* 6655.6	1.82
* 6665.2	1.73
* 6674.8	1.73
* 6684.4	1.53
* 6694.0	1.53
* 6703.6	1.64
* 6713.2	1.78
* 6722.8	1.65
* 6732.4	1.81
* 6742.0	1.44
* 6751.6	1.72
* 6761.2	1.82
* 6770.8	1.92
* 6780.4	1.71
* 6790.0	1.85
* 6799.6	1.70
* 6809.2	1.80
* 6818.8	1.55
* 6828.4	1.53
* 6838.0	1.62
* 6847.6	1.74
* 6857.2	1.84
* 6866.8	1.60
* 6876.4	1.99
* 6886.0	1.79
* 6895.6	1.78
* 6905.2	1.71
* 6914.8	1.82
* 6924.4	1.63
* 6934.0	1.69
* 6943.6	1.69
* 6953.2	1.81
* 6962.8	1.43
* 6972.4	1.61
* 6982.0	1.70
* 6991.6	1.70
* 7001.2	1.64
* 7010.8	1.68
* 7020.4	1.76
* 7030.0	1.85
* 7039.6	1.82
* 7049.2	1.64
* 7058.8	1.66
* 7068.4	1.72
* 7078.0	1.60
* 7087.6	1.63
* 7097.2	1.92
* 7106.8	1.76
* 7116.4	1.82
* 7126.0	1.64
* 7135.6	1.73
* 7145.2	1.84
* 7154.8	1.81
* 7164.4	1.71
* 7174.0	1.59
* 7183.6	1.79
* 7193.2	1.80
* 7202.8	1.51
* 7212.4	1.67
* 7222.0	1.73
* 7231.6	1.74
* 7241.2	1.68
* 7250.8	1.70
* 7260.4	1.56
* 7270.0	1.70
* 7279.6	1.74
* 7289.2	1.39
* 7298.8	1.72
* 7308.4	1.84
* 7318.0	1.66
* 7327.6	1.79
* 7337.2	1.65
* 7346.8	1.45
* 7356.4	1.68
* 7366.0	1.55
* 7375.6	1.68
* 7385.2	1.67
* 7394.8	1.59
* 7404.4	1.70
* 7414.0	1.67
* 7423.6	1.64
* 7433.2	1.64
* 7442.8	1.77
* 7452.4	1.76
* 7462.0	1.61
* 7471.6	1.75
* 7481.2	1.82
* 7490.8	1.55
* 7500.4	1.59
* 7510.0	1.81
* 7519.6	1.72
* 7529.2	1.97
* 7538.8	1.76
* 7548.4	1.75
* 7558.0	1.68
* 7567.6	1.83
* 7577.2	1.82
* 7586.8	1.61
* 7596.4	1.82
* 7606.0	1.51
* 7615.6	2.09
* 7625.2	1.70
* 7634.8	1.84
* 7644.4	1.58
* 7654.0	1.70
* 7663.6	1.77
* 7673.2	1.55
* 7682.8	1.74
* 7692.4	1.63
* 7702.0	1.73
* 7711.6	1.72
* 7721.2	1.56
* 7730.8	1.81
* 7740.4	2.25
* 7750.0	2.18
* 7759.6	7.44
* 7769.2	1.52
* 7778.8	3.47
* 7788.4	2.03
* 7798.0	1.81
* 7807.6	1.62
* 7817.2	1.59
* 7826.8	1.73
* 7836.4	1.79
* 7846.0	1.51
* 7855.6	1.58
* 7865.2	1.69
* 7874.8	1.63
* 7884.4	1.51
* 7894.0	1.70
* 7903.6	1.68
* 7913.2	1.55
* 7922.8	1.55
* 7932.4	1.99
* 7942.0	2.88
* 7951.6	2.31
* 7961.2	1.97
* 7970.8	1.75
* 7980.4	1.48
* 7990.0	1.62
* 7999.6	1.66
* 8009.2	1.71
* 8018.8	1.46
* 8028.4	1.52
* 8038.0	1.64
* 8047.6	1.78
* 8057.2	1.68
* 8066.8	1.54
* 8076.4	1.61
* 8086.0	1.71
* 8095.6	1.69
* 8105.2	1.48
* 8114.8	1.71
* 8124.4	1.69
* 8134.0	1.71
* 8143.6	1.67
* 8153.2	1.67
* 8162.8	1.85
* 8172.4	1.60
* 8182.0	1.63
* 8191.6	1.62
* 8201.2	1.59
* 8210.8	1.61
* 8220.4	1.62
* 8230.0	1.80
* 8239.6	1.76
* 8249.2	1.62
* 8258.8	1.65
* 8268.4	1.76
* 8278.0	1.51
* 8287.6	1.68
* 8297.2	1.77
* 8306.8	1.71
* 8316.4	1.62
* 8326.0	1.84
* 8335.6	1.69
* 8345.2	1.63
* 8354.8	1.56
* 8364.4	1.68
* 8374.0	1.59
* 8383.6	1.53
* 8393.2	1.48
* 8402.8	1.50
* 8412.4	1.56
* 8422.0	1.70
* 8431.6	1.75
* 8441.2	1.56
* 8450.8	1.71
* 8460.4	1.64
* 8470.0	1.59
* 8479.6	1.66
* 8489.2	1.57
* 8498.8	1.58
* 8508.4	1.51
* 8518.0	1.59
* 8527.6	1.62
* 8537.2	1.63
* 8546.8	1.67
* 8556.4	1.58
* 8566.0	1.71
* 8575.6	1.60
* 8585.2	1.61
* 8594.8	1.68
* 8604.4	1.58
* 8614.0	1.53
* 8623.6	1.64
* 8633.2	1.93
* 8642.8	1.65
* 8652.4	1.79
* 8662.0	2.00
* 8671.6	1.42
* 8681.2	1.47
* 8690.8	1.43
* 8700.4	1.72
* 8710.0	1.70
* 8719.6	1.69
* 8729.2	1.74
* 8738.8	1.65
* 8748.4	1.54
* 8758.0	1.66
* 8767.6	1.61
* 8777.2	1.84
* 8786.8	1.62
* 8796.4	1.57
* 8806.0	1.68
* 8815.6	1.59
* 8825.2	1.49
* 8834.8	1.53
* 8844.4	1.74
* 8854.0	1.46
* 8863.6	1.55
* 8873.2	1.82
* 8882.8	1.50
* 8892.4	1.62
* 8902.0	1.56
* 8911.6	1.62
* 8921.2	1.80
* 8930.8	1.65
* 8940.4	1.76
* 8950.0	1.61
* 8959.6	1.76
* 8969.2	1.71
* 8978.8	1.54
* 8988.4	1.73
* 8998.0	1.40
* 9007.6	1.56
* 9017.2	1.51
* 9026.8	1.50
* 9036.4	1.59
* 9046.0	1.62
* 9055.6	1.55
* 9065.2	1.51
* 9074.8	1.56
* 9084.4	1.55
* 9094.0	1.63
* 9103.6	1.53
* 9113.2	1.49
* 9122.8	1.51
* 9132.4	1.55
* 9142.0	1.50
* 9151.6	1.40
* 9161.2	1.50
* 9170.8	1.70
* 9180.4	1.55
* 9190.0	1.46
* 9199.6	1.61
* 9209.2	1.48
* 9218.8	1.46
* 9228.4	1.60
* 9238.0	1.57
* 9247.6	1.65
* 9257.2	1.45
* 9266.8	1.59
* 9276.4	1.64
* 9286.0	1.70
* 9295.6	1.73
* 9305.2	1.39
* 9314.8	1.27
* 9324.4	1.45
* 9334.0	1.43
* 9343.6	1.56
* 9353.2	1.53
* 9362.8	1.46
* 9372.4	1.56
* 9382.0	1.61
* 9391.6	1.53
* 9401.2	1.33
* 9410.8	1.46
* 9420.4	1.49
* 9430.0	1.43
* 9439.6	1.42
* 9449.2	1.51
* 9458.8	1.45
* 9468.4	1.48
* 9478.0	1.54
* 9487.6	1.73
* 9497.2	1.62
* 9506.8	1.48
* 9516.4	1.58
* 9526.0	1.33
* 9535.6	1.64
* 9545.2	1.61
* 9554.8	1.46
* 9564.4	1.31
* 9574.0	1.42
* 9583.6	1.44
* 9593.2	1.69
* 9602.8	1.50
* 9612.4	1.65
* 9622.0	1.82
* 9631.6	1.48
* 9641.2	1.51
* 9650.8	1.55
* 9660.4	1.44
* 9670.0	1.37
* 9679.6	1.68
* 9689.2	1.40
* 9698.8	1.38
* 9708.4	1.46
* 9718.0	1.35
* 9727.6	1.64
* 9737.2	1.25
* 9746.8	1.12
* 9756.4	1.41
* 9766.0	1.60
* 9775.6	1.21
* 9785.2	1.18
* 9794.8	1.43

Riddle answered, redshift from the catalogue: 0.18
